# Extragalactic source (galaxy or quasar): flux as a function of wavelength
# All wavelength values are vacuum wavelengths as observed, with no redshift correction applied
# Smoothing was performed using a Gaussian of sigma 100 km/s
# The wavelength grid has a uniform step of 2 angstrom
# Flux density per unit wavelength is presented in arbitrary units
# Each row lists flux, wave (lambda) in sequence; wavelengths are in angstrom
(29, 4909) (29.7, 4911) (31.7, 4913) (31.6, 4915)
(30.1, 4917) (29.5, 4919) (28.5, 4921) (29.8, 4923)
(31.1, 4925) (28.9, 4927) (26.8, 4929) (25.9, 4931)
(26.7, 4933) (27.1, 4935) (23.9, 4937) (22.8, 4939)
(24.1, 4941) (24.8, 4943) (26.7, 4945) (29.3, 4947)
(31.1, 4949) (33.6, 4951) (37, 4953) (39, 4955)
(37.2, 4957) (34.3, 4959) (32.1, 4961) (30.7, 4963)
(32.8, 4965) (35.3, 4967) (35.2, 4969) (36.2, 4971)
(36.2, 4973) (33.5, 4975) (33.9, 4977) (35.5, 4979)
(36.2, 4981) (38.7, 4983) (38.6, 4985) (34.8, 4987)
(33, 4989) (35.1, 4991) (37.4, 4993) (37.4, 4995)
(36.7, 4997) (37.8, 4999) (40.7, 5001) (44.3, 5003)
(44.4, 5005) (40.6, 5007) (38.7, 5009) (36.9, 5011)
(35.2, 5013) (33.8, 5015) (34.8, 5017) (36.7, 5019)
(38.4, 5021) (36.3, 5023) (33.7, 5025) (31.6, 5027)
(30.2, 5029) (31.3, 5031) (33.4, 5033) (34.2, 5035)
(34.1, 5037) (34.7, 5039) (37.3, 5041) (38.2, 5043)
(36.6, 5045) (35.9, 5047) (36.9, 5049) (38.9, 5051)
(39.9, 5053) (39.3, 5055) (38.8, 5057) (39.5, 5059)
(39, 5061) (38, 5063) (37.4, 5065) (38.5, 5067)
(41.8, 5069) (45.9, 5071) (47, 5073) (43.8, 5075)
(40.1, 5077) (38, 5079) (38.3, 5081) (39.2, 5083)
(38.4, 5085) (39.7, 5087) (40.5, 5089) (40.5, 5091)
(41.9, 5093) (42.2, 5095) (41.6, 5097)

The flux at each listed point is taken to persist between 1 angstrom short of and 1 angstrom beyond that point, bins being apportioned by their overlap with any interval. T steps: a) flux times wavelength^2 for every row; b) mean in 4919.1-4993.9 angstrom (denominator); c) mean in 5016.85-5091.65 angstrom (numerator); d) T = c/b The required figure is 1.23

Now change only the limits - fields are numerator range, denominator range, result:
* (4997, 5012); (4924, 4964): 1.39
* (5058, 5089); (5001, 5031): 1.12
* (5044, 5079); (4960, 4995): 1.17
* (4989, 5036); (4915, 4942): 1.37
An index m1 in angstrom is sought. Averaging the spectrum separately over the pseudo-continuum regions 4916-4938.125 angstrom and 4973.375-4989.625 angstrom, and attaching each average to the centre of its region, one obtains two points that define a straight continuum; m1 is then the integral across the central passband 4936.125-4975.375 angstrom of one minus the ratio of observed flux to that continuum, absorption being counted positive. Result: 0.4 angstrom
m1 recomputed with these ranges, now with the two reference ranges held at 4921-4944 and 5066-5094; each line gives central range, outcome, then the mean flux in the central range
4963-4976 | -1.9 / 34.5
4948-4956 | -1.9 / 35.2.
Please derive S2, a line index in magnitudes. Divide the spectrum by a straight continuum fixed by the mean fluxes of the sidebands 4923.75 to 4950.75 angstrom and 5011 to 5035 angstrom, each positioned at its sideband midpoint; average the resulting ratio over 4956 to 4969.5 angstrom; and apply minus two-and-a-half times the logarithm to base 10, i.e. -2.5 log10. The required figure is -0.16 mag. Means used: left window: 27.1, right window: 34.2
